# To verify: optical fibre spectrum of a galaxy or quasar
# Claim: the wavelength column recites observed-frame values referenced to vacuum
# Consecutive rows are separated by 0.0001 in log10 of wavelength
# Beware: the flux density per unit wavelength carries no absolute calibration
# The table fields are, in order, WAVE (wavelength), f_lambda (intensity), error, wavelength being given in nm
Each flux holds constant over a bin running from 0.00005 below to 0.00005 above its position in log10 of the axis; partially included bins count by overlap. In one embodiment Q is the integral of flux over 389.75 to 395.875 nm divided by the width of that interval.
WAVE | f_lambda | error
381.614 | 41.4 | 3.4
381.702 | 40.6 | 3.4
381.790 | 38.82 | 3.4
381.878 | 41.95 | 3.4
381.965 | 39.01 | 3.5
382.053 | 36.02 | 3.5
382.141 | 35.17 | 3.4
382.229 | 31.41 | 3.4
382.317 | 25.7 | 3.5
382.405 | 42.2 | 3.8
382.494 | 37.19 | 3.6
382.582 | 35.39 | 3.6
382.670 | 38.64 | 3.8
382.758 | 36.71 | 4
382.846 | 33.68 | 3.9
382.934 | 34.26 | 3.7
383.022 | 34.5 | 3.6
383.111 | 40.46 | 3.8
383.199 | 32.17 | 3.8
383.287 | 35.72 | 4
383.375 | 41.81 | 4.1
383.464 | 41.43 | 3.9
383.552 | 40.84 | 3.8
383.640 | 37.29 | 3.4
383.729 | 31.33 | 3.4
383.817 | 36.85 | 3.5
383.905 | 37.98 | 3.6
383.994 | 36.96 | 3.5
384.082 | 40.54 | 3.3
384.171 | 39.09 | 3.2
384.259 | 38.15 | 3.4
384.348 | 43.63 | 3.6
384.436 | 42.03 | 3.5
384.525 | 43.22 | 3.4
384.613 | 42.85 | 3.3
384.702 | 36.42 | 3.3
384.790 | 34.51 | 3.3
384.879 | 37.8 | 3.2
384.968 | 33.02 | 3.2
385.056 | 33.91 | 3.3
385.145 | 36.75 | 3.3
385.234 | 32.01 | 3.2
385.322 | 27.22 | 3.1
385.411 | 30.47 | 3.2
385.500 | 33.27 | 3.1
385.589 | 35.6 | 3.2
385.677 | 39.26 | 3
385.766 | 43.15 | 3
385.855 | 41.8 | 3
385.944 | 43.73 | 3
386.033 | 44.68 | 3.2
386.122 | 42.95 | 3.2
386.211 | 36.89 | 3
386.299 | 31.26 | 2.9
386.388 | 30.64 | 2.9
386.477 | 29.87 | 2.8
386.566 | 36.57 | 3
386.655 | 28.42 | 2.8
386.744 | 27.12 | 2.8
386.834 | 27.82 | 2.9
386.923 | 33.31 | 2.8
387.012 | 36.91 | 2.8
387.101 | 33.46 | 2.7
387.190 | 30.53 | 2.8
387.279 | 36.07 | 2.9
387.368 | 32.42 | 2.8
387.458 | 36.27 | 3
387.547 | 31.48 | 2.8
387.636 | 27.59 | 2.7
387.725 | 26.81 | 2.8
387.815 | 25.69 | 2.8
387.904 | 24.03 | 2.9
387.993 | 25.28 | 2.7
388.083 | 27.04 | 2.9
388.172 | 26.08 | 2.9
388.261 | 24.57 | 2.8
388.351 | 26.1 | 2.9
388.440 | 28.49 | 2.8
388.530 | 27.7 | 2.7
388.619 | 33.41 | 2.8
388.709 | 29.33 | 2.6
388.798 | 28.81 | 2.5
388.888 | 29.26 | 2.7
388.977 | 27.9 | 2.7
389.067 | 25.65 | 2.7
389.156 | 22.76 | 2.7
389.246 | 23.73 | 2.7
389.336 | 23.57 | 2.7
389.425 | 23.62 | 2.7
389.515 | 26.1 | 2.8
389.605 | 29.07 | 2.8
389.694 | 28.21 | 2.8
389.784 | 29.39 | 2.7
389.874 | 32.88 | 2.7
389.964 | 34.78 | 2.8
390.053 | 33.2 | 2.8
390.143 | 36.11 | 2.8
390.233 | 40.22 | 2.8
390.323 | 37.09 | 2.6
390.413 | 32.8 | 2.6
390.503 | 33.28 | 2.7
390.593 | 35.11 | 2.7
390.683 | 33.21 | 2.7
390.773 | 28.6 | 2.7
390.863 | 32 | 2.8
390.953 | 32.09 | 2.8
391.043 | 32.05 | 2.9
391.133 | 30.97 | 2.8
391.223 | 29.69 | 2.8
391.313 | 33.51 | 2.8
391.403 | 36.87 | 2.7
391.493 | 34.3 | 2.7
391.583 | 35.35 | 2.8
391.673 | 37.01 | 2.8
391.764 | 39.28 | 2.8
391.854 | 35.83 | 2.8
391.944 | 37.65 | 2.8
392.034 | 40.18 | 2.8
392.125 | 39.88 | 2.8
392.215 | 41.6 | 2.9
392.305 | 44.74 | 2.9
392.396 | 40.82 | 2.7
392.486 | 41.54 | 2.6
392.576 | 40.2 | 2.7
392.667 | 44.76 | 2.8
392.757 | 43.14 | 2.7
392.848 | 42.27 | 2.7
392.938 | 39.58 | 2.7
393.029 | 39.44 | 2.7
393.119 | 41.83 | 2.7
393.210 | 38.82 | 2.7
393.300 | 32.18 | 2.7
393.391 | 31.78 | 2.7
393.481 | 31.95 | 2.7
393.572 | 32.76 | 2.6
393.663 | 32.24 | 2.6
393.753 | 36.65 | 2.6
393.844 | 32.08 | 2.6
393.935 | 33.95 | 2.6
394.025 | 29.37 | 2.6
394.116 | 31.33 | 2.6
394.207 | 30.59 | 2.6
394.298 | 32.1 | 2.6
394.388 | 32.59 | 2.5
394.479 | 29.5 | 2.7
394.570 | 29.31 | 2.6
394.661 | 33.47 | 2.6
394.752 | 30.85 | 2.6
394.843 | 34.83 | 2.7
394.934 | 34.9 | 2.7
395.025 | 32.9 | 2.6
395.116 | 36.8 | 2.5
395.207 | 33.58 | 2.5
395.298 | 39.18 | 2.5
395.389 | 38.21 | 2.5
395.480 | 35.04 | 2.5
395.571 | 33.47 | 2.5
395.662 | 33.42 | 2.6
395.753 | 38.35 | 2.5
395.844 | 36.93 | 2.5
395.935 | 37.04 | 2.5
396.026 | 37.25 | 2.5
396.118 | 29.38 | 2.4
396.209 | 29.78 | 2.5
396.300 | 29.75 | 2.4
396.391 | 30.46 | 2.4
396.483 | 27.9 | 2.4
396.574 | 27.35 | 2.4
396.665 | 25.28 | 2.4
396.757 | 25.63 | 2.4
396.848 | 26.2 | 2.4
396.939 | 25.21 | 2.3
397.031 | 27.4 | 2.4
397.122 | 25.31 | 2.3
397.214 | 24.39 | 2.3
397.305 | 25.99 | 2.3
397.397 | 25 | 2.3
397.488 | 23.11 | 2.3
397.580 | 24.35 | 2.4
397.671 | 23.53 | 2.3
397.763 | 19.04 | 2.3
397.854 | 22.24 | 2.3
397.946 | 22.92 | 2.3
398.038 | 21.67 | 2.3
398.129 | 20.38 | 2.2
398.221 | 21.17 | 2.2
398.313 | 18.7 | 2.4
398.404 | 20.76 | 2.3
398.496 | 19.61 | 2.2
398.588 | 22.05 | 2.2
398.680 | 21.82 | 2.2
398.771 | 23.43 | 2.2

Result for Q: 35.3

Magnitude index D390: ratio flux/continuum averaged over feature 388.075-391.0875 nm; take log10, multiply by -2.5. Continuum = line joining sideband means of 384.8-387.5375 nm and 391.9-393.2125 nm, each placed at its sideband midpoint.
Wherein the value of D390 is 0.27 mag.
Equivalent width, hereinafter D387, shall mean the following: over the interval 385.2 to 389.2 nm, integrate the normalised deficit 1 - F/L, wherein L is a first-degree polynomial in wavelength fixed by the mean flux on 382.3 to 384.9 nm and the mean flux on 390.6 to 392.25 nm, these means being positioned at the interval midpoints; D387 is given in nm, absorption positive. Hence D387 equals 0.55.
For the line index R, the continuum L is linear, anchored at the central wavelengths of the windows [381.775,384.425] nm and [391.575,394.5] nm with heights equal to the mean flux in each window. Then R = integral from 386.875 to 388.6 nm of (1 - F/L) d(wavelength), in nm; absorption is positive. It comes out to 0.35 nm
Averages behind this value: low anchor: 37.2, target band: 29.5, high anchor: 36.8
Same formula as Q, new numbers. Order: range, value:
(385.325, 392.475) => 32.6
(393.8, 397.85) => 30.4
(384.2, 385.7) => 36.5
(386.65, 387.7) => 31.8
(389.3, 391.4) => 31.8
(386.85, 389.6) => 28.5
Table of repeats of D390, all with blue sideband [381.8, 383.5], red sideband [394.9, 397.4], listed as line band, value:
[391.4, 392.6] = -0.19 mag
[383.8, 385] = -0.09 mag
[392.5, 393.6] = -0.18 mag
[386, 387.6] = 0.04 mag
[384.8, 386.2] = -0.05 mag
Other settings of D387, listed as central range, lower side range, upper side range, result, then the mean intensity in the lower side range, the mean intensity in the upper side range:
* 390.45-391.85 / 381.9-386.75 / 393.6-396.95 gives 0.01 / 36.6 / 32.3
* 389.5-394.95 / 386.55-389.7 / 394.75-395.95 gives -0.41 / 28.6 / 35.5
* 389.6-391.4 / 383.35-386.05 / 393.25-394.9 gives 0.07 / 37.9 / 32.1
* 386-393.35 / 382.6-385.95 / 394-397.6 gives 0.23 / 37.3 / 30.9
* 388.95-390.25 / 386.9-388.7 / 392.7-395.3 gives 0.09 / 29.6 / 34.4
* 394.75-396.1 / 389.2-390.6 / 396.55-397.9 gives -0.48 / 31.1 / 24.6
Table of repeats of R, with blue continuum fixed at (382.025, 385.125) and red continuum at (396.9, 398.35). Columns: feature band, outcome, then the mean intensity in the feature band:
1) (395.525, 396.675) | -0.351 nm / 32.3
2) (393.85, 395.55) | -0.471 nm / 33.2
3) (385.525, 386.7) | -0.088 nm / 37.2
